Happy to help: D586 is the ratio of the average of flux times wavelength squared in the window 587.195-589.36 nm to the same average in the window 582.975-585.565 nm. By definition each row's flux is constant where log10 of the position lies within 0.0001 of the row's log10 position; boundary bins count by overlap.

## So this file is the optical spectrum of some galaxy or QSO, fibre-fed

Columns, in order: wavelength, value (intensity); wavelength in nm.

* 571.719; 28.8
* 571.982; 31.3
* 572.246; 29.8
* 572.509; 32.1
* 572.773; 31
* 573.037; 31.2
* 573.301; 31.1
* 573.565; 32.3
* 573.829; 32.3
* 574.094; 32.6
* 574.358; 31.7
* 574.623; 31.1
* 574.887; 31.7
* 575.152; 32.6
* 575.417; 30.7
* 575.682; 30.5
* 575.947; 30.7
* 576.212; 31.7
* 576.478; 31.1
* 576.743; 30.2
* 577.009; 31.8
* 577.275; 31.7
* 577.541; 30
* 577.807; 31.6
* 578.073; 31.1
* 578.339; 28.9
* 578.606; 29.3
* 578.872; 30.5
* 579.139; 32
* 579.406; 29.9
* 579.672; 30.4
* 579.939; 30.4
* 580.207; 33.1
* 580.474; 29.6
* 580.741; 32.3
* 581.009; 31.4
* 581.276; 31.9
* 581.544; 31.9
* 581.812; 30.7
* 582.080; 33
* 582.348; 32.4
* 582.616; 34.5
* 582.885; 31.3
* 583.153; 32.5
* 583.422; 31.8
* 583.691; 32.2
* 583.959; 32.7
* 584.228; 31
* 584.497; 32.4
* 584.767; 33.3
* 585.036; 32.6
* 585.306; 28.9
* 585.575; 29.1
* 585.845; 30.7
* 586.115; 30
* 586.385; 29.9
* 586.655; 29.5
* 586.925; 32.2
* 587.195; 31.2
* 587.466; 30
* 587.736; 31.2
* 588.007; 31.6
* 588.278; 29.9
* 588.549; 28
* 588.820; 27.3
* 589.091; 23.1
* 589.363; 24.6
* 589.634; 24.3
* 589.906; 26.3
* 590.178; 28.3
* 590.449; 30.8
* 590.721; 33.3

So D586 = 0.9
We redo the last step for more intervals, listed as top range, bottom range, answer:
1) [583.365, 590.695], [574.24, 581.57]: 0.99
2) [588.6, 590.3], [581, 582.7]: 0.82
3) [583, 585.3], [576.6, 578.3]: 1.06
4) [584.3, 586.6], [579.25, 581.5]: 1.01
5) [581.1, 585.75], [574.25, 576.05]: 1.05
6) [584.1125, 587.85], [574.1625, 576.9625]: 1.02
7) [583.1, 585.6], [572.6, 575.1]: 1.04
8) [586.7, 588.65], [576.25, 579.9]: 1.03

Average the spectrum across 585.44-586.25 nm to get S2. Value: 29.9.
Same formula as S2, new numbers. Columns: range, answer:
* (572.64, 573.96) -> 31.6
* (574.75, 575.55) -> 31.7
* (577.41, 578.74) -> 30.2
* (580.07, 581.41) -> 31.7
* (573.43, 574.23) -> 32.4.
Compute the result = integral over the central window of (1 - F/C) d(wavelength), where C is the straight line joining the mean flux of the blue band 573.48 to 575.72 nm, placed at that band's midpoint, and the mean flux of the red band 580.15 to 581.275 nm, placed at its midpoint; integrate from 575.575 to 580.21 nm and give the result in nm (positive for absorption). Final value 0.13 nm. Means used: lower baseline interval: 31.8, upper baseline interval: 31.6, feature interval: 30.8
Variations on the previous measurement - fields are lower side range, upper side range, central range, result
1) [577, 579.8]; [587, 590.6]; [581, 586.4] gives -0.41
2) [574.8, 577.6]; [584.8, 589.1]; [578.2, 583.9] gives -0.15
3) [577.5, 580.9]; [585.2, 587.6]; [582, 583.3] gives -0.10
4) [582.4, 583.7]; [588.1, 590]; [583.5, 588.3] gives -0.25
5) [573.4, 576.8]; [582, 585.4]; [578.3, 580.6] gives 0.10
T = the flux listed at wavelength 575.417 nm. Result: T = 30.7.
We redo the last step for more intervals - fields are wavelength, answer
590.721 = 33.3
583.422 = 31.8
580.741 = 32.3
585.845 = 30.7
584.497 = 32.4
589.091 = 23.1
